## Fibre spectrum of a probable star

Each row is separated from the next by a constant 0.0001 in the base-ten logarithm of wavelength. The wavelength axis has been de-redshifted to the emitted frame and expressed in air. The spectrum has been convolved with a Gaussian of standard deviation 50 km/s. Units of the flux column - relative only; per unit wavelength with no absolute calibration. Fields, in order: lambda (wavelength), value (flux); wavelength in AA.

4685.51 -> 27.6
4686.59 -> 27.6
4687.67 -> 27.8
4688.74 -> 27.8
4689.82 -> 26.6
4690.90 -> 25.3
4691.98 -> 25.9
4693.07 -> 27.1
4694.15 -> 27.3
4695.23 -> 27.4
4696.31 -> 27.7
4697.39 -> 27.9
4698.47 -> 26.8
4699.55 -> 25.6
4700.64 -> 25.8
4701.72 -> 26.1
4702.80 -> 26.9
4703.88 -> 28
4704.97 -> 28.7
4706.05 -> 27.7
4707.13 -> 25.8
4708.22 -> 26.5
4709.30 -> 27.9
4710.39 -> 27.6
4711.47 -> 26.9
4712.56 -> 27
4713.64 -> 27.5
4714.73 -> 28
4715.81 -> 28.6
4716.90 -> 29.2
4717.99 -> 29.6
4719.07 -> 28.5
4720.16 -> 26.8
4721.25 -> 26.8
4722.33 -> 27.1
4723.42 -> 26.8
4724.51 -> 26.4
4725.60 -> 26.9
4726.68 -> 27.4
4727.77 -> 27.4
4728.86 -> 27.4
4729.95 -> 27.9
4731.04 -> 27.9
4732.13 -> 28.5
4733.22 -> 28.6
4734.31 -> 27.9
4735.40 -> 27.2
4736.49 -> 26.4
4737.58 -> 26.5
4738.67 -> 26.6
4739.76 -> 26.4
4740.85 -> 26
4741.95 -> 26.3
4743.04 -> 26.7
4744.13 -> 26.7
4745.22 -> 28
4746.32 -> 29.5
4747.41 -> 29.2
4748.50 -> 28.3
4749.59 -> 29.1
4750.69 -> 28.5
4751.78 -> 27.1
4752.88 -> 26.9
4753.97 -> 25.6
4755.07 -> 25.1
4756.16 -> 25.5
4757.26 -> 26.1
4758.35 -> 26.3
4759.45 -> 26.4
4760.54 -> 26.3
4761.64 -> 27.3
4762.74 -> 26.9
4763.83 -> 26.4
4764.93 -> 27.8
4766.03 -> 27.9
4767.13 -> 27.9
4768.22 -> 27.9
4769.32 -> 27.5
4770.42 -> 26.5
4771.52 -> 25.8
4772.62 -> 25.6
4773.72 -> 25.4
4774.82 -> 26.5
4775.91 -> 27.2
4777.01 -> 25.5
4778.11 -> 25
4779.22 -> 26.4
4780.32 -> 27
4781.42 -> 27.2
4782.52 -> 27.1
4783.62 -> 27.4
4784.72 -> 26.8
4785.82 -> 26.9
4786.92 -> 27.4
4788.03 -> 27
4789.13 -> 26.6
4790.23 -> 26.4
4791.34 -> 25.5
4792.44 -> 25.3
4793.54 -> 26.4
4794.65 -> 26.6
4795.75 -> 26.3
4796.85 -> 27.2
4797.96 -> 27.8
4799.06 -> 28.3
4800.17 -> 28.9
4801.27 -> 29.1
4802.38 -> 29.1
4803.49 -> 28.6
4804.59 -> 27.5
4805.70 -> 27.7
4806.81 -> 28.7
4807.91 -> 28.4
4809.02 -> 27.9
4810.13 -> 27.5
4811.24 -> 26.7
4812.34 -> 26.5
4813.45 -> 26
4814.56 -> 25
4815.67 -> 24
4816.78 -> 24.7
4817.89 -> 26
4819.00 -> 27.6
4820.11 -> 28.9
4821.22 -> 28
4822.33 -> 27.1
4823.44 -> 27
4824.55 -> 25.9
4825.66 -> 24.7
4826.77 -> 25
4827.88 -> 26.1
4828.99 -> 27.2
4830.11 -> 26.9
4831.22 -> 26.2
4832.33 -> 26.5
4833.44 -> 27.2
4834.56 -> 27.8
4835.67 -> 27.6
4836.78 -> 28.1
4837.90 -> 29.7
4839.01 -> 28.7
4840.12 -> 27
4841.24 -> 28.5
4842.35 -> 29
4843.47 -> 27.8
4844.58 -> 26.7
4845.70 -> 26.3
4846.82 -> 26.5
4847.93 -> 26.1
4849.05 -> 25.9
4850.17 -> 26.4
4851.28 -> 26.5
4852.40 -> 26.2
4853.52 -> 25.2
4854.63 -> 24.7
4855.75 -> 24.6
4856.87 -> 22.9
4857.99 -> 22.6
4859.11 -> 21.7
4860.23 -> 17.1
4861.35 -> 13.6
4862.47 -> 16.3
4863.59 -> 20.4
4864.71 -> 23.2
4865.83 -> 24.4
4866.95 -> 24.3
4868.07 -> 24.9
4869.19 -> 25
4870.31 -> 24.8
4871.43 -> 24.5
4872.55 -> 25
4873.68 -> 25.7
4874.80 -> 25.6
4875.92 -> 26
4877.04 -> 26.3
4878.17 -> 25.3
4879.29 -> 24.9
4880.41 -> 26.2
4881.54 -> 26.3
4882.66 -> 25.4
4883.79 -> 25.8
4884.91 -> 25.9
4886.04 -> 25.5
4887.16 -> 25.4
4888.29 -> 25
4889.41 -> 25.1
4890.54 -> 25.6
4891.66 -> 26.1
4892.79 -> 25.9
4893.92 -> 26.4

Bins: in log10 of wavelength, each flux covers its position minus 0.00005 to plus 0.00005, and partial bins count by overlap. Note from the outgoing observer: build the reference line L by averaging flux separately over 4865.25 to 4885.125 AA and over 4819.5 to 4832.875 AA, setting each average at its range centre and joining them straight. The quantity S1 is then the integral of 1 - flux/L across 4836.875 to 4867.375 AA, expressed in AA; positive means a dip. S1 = 1.6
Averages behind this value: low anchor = 26.6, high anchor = 25.3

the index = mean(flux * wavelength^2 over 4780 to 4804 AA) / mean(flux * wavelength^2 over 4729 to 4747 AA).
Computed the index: 1.02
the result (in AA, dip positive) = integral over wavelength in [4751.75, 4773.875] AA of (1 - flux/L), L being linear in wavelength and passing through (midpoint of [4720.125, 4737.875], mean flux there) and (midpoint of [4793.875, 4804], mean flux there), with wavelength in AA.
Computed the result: 0.8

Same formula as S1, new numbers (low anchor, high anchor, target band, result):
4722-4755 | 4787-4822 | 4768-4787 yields 0.4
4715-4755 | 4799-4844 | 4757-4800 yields 1.0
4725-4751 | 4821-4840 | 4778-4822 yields 0.2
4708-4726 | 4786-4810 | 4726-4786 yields 1.1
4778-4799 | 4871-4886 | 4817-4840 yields -0.7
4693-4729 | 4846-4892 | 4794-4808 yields -1.3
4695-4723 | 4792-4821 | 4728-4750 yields -0.2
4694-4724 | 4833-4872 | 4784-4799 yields -0.4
